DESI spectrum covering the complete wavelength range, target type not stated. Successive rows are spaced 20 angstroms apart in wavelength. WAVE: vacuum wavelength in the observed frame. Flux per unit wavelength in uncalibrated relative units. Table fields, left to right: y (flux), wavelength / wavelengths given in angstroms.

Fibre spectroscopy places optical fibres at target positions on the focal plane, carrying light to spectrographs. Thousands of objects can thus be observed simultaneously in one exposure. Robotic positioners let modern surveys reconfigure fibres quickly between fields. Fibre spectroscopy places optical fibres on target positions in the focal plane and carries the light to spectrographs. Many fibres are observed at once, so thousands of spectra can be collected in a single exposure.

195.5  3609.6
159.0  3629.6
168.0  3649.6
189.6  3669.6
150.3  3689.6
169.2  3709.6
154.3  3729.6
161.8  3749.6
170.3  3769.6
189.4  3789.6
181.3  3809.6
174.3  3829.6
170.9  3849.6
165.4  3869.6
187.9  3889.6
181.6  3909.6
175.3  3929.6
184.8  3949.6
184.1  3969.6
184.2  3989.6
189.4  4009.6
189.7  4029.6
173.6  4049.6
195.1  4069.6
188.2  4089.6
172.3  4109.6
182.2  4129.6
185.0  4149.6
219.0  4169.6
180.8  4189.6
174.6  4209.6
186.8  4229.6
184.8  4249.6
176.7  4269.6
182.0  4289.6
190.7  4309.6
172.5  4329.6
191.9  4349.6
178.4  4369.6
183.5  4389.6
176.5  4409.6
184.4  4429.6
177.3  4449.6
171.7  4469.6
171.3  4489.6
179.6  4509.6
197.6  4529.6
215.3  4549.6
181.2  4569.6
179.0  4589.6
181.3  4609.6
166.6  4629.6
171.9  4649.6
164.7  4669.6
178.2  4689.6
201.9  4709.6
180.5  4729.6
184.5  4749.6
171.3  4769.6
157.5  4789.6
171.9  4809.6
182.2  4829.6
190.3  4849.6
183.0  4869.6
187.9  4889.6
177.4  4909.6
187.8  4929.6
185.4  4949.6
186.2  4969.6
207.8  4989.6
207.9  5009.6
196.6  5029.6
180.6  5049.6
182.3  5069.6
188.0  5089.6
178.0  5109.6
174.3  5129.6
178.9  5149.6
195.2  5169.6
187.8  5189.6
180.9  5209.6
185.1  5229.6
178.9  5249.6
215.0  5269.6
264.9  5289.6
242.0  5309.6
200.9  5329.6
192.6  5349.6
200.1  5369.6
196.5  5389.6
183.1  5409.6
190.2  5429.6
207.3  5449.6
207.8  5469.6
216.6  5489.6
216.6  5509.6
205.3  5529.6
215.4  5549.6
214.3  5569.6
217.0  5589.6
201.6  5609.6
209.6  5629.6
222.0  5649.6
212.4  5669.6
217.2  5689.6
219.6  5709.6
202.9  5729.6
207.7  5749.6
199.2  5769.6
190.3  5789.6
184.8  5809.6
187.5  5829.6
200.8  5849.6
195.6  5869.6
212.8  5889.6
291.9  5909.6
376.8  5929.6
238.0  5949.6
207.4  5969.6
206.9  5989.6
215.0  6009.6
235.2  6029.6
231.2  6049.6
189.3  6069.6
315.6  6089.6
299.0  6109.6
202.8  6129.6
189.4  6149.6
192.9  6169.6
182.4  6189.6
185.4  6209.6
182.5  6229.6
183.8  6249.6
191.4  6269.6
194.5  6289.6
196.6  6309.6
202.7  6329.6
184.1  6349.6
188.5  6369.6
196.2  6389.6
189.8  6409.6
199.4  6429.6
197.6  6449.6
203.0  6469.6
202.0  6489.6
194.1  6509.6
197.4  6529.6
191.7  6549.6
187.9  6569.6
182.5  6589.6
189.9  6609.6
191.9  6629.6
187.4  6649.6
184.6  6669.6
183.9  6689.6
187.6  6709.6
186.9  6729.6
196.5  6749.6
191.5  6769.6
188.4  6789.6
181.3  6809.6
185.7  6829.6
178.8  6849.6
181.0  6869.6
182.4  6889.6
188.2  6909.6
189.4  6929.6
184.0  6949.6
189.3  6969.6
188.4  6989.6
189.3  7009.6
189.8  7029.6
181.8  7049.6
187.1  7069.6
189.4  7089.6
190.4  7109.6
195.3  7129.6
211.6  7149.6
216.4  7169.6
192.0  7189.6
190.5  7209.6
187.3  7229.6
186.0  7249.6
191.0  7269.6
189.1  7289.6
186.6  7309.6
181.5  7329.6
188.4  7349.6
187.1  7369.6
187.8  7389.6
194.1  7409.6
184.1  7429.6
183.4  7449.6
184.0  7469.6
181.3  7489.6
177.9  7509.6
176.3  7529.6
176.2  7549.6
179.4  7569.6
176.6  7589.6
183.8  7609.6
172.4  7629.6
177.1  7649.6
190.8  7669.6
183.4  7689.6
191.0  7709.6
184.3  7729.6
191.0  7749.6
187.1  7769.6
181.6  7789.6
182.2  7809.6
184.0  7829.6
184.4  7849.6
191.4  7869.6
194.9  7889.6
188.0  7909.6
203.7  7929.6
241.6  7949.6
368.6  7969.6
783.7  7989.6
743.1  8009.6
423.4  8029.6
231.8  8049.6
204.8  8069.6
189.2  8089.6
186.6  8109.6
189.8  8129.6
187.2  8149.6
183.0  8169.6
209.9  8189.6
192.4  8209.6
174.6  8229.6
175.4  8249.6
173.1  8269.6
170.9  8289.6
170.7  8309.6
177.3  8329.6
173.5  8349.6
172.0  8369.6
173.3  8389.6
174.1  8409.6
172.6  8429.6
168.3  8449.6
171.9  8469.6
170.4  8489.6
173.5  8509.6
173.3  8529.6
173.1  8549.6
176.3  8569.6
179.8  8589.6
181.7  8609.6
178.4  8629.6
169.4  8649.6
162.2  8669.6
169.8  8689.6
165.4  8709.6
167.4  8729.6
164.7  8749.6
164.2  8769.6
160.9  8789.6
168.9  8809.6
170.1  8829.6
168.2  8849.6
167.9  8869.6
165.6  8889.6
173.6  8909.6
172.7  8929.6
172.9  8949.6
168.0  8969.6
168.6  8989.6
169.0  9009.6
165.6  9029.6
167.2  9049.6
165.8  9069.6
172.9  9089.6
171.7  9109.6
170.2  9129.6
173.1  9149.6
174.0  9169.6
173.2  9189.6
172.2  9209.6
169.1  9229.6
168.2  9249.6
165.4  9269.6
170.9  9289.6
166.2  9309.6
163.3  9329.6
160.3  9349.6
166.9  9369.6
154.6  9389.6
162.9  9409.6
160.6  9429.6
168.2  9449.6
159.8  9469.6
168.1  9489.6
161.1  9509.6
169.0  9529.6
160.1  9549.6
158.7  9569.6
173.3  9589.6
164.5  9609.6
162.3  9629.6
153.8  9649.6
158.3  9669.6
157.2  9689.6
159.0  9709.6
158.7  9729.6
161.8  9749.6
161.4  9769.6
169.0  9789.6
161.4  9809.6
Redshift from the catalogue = 0.218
